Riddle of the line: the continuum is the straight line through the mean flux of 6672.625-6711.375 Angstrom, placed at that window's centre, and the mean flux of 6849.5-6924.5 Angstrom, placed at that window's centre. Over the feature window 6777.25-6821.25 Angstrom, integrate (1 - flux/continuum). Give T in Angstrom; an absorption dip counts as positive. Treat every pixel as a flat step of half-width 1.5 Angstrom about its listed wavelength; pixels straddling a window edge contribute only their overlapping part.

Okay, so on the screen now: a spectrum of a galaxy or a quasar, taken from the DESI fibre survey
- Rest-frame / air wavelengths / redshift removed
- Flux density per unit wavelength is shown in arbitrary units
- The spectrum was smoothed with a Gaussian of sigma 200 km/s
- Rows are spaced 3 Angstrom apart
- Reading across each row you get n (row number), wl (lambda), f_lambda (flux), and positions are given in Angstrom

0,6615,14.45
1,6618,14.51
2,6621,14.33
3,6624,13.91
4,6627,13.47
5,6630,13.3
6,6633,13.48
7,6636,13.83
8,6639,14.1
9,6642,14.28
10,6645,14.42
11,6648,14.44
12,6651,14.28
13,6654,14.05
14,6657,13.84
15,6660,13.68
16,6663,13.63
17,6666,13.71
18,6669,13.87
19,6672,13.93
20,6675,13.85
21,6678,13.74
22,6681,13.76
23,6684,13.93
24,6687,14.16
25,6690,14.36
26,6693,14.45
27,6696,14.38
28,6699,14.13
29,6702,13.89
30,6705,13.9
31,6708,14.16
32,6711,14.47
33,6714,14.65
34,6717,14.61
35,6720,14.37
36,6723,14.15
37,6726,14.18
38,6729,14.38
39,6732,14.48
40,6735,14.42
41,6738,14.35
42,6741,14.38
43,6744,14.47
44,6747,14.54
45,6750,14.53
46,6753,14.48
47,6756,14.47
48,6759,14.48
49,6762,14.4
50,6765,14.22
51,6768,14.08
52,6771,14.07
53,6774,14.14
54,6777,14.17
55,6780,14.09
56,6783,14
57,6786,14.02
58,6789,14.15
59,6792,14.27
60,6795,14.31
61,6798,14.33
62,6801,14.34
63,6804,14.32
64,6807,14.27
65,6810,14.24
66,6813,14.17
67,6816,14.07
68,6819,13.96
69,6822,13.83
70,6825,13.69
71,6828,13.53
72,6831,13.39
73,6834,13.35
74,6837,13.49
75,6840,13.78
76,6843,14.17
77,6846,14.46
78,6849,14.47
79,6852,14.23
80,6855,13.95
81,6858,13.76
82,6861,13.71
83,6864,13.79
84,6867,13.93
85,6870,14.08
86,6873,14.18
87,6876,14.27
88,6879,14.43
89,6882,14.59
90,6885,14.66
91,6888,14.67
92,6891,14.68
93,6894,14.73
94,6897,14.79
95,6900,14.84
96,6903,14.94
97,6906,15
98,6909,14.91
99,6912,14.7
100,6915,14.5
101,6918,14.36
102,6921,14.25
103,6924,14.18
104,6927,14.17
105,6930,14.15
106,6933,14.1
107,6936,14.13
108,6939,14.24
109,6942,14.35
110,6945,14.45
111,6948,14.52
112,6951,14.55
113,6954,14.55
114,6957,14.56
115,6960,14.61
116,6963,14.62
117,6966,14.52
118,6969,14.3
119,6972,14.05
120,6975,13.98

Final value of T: 0.3 Angstrom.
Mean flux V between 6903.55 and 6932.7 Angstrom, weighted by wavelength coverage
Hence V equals 14.5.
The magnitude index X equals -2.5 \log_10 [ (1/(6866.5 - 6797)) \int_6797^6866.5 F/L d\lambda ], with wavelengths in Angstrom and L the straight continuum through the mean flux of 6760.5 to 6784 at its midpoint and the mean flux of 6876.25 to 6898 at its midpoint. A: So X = 0.03 mag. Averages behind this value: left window 14.1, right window 14.6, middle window 14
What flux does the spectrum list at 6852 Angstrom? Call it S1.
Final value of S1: 14.23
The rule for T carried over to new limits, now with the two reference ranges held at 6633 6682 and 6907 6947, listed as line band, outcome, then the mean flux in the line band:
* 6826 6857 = 0.8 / 13.9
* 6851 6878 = 0.5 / 14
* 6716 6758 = -1.0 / 14.4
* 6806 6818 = 0.0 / 14.2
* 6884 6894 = -0.3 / 14.7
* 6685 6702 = -0.3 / 14.2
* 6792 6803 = -0.1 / 14.3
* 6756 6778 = -0.2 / 14.2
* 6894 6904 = -0.4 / 14.8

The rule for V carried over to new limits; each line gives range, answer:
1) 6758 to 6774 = 14.2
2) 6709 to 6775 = 14.4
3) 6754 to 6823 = 14.2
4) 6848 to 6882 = 14.1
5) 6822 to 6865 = 13.8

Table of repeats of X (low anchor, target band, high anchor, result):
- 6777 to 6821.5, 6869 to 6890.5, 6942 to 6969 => -0.01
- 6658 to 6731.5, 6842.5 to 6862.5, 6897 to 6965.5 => 0.02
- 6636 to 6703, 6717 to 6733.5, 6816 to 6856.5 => -0.03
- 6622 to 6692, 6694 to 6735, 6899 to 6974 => -0.02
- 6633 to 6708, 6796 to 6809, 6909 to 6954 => -0.01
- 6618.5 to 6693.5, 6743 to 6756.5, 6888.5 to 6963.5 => -0.03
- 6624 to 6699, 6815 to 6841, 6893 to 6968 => 0.05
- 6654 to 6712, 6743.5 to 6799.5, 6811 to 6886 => -0.02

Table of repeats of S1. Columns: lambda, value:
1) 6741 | 14.38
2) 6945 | 14.45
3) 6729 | 14.38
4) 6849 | 14.47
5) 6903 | 14.94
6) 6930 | 14.15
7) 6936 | 14.13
